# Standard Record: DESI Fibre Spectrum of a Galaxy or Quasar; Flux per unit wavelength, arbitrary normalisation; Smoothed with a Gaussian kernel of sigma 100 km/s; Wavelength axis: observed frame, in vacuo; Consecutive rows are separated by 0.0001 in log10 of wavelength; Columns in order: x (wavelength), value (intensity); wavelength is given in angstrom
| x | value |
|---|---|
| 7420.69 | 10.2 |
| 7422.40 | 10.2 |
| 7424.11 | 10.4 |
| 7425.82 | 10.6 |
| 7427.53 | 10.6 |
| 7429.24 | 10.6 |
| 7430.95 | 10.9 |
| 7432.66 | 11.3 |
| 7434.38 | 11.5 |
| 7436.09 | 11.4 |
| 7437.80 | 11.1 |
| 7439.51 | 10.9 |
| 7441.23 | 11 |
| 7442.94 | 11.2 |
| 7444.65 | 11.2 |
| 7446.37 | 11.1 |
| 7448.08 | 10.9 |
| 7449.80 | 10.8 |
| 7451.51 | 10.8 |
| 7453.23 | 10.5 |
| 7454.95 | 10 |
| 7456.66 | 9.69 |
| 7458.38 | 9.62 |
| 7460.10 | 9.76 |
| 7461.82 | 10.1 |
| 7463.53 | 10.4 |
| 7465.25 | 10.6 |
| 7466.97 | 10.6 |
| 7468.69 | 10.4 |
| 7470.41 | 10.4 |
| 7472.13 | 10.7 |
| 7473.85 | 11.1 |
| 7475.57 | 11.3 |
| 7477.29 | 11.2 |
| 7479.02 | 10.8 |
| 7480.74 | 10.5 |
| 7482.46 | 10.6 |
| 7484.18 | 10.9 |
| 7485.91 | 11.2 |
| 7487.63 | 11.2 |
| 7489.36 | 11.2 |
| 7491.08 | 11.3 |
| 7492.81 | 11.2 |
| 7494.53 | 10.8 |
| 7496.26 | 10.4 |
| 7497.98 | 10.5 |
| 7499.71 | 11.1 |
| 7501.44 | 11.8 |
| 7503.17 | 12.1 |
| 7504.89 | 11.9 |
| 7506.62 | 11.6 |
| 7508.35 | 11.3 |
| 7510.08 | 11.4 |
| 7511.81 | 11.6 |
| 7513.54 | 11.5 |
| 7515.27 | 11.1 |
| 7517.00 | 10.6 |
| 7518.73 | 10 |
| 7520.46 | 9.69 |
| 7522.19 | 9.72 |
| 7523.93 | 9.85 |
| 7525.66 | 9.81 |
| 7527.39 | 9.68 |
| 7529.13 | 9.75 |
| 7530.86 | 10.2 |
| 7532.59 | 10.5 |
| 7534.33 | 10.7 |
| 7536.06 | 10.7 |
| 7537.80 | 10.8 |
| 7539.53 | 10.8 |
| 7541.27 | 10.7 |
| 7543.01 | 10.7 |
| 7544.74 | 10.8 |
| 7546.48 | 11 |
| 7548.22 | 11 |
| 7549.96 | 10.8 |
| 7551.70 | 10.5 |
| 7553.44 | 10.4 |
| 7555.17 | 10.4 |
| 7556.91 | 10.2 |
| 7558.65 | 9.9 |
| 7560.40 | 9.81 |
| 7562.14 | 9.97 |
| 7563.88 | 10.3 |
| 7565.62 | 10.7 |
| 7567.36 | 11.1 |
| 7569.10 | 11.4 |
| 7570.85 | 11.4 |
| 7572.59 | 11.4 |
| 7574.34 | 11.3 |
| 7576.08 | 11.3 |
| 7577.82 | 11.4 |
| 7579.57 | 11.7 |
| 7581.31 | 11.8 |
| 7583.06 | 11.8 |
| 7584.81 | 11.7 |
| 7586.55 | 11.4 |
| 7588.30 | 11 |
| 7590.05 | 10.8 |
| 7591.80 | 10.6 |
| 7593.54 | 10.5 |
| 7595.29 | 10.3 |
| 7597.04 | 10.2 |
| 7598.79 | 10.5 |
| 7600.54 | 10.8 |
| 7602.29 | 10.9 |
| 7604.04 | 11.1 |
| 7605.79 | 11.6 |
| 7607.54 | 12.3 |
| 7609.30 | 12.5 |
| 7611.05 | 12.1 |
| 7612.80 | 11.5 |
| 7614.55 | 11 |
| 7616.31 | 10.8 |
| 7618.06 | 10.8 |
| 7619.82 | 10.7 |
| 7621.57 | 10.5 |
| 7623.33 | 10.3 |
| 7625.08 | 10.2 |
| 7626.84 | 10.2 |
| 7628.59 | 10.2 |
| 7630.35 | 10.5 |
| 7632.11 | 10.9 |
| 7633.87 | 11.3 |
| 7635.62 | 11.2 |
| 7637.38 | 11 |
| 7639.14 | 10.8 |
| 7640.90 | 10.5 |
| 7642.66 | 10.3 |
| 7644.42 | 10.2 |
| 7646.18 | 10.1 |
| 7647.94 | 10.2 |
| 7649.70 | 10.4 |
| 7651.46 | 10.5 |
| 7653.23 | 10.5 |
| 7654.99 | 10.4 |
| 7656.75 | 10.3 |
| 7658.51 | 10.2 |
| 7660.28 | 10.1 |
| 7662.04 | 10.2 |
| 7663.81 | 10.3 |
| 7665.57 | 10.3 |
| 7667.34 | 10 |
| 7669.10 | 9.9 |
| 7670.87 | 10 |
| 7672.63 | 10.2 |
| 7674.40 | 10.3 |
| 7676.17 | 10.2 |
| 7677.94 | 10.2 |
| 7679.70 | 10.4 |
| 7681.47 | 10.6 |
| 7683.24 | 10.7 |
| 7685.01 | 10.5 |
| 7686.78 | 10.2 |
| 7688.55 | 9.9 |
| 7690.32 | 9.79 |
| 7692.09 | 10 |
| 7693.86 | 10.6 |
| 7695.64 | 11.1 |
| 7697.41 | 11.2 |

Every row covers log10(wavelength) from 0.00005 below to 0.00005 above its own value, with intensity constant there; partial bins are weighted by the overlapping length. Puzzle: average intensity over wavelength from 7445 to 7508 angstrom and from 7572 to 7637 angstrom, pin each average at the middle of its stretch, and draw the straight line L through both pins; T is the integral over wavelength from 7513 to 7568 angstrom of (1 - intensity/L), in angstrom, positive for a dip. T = 2.60 angstrom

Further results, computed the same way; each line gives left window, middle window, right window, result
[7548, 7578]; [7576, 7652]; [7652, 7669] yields -3.2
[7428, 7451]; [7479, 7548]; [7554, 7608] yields 1.2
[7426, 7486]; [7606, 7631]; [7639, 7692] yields -1.5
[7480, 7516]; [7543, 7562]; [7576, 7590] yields 1.5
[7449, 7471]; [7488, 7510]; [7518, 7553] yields -2.0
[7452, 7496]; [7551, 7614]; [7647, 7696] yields -3.5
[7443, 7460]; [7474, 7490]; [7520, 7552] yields -0.8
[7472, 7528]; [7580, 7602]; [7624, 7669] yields -0.7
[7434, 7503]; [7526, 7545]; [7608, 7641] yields 0.7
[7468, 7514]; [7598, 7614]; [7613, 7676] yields -1.3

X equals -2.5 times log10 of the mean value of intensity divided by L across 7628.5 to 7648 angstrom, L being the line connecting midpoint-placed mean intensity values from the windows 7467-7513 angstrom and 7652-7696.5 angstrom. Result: -0.02 mag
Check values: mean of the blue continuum 11.1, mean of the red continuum 10.3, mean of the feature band 10.6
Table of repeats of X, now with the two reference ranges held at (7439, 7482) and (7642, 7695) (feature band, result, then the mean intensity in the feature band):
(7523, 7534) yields 0.054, 9.99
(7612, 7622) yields -0.056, 10.9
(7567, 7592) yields -0.095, 11.4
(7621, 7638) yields -0.032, 10.6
